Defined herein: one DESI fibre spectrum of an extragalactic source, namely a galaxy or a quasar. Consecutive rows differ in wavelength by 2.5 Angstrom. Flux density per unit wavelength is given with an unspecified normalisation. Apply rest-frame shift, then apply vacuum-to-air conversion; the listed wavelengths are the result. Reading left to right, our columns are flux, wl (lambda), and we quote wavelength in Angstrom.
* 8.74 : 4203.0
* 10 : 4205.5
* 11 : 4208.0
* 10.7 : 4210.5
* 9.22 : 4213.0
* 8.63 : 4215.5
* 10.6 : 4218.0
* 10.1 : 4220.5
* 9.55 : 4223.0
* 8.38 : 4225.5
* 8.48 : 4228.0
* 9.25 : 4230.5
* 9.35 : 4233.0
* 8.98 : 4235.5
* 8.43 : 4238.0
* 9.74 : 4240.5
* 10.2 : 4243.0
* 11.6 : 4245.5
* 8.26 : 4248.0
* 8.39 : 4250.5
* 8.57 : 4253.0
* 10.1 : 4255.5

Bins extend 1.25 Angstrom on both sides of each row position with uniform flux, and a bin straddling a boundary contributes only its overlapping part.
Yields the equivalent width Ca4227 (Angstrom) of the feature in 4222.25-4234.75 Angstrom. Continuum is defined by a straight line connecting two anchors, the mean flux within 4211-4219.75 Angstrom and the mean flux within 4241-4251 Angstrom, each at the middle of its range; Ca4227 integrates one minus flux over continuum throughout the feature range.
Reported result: 0.9 Angstrom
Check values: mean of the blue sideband 9.62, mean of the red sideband 9.71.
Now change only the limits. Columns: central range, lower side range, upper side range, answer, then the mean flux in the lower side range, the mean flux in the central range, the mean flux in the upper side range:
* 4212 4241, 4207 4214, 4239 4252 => 2.25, 10.3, 9.21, 9.59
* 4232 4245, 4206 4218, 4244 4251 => 0.25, 9.97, 9.47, 9.55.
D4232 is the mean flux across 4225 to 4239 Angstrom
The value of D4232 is 8.84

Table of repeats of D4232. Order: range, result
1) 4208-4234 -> 9.5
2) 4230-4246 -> 9.58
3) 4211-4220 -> 9.64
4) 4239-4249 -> 9.95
